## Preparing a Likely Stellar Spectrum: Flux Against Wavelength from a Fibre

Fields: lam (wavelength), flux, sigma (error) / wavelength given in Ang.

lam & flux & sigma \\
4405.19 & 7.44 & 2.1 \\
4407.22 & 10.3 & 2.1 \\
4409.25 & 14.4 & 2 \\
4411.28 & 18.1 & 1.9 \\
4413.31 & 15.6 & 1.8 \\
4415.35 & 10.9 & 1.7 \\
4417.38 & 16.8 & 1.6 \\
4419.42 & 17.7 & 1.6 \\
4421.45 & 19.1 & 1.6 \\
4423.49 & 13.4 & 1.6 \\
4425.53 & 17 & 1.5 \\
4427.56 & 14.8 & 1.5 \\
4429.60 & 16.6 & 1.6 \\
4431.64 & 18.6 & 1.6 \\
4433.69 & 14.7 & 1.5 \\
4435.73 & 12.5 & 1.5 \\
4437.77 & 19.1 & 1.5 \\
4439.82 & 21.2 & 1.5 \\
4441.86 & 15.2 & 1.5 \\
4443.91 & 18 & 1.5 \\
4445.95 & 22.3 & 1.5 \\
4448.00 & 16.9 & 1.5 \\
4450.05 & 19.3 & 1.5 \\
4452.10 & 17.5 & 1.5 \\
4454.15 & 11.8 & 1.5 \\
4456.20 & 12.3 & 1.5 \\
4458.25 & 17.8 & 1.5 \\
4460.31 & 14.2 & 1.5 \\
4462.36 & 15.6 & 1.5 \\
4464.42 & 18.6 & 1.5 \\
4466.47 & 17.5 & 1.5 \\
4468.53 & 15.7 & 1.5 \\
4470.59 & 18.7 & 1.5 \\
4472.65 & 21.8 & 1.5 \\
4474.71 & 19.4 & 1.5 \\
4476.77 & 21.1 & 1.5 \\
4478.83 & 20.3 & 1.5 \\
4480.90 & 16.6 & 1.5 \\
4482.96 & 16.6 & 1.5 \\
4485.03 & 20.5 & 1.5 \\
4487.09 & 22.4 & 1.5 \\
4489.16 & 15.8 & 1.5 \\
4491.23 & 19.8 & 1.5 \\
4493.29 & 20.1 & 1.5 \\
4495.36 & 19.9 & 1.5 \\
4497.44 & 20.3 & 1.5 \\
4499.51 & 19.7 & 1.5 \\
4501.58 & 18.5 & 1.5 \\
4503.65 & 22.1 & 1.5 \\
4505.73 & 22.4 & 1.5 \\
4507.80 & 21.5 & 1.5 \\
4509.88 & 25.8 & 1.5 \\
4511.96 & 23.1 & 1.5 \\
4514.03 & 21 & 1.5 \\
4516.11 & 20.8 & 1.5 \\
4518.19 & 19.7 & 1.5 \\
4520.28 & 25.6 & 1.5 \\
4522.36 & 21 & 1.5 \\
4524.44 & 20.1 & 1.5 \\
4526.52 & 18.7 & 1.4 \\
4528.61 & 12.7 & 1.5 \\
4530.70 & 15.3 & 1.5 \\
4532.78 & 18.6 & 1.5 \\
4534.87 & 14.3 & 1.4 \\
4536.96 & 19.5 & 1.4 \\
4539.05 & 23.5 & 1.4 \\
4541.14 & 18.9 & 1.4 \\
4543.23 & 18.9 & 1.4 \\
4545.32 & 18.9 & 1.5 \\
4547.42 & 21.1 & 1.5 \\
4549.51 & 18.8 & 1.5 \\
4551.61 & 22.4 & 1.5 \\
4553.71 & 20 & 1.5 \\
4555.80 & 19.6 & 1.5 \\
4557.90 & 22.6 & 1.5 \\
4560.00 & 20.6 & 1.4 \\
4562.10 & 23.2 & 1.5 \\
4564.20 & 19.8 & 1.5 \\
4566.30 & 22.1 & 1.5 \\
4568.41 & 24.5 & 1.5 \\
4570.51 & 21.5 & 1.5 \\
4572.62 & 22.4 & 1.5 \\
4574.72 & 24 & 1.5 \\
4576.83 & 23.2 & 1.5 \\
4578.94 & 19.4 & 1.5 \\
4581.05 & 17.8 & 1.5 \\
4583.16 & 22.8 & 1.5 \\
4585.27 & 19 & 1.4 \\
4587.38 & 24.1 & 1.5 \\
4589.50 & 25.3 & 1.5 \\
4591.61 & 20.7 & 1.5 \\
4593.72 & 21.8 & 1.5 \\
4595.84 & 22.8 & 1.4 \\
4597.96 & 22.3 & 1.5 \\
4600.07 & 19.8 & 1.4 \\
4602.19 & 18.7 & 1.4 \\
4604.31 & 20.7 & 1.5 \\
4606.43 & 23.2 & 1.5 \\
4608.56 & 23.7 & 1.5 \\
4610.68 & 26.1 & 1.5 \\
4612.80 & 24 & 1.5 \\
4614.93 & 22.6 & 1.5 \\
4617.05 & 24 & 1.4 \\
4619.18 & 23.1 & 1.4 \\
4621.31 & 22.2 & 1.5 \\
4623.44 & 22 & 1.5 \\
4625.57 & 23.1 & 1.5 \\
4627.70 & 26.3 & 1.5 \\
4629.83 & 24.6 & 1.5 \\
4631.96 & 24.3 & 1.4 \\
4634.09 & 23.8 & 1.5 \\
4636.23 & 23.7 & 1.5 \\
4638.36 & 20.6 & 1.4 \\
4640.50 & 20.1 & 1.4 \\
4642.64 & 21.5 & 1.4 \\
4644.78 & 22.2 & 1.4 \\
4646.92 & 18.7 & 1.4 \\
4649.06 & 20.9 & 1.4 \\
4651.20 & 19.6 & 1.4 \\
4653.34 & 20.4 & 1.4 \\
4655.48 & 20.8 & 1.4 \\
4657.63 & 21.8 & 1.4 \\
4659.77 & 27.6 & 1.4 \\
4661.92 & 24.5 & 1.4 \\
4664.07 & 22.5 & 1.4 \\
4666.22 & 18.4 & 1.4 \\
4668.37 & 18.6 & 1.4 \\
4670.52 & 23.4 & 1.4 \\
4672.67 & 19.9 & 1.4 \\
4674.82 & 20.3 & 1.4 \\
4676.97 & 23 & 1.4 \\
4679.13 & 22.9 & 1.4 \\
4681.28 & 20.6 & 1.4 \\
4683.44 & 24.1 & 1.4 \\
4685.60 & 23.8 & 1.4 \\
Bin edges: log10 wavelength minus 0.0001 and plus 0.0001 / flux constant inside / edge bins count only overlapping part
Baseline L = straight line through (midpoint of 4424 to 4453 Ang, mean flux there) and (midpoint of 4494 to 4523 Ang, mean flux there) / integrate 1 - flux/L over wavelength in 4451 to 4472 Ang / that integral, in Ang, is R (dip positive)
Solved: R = 3.0 Ang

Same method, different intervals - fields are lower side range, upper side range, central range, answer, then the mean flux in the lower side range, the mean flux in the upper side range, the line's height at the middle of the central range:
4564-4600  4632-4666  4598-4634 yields -1.8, 22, 21.9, 21.9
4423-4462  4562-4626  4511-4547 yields 0.5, 16.5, 22.2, 19.8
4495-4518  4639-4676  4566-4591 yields -1.0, 21.4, 21.2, 21.3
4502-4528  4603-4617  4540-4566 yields 2.1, 21.6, 23.3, 22.3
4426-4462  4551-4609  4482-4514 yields -3.3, 16.6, 21.7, 18.6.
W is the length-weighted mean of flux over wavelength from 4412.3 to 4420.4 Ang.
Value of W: 15.2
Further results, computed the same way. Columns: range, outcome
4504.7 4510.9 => 23.2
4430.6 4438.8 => 16.2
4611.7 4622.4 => 23.2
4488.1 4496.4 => 18.9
